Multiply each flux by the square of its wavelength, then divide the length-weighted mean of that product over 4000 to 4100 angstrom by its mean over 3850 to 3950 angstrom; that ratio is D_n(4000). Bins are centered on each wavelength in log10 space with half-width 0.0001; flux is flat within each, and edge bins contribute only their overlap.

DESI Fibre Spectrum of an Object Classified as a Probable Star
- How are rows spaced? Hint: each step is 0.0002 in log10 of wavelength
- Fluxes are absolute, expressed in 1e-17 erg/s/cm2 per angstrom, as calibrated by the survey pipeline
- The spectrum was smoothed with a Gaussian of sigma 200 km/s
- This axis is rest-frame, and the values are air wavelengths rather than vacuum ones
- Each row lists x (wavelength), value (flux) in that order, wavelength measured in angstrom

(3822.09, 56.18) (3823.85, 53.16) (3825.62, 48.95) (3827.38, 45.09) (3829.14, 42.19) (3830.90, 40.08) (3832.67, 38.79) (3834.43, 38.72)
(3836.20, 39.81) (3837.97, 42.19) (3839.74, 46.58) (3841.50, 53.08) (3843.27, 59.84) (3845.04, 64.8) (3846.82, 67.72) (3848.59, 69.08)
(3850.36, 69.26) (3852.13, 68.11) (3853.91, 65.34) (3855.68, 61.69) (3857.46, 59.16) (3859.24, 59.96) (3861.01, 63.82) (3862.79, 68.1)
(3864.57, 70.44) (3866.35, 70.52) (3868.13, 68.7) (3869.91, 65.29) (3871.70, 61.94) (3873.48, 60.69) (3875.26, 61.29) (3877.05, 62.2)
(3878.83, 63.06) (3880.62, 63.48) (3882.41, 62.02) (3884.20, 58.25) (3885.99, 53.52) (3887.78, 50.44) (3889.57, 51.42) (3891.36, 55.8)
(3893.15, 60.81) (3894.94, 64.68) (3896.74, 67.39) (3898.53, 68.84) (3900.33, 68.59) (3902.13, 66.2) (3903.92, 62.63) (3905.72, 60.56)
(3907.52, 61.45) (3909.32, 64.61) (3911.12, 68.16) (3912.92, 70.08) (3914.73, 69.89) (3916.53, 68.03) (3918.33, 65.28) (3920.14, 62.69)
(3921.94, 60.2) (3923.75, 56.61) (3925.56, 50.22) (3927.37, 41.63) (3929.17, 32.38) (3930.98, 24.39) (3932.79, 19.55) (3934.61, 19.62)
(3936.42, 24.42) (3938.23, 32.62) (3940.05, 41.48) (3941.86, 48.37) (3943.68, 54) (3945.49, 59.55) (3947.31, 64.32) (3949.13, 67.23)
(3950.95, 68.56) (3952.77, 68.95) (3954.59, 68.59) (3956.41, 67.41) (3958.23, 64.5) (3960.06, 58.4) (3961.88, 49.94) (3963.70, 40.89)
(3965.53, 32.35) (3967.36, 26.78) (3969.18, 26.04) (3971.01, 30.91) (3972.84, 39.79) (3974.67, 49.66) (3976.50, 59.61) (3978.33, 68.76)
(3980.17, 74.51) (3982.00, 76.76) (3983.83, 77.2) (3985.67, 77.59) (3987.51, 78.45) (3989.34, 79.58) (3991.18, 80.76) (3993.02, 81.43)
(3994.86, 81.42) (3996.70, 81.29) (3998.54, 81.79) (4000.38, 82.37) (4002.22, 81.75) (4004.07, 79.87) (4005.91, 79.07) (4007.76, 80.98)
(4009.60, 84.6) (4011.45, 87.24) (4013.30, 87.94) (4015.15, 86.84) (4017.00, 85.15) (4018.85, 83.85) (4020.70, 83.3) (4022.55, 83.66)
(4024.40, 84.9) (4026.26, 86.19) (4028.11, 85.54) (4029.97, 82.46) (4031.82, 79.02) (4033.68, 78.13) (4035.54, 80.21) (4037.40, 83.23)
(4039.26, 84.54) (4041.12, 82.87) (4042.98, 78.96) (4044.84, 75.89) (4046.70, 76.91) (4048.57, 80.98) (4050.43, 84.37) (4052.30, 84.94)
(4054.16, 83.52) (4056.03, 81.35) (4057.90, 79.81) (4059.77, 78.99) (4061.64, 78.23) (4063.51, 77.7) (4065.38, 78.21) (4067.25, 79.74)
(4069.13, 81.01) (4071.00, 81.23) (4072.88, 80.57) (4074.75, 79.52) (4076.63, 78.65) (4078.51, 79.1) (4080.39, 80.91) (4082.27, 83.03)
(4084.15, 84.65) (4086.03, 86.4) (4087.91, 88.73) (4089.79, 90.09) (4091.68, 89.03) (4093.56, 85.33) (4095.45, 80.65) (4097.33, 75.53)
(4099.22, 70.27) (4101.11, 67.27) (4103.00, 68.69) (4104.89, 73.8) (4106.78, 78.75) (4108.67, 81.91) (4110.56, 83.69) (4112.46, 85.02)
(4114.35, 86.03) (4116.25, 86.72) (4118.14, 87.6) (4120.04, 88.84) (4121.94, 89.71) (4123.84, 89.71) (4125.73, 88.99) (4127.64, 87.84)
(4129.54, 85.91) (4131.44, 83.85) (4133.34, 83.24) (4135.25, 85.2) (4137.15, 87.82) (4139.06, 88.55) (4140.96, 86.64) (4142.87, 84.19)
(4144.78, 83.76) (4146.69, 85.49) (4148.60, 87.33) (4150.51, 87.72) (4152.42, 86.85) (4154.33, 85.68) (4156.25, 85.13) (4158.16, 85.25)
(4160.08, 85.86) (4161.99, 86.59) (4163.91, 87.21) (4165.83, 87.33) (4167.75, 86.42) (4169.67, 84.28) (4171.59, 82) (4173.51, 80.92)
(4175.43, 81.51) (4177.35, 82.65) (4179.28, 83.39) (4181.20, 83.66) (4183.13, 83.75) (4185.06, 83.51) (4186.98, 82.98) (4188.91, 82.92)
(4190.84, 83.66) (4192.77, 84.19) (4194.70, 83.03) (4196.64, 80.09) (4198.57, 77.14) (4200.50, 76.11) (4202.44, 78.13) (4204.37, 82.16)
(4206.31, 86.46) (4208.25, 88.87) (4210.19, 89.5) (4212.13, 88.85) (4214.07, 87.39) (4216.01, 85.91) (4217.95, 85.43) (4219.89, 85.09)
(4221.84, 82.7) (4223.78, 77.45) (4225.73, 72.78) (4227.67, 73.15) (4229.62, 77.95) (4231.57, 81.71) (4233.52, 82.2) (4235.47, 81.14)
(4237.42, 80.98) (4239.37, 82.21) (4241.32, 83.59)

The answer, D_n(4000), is 1.5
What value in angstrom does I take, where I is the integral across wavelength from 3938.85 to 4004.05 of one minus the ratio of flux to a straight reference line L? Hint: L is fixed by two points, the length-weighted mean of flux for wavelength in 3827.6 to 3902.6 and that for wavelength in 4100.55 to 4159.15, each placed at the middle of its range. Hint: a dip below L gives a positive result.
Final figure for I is 6.4 angstrom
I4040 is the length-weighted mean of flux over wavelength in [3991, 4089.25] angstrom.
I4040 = 82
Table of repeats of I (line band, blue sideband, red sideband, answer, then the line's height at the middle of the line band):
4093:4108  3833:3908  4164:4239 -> 0.20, 75.9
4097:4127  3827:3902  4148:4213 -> -1.09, 78.7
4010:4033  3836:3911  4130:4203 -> -3.64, 73.1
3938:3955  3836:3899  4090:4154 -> 2.56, 68.3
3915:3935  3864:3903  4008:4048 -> 6.20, 68.3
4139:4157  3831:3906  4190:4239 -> -1.89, 77.9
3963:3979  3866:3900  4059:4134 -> 6.59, 70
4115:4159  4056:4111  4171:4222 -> -2.68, 81.6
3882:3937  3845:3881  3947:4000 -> 7.69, 64.2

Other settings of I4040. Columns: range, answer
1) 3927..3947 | 36.9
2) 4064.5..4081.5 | 79.9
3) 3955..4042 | 72.4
